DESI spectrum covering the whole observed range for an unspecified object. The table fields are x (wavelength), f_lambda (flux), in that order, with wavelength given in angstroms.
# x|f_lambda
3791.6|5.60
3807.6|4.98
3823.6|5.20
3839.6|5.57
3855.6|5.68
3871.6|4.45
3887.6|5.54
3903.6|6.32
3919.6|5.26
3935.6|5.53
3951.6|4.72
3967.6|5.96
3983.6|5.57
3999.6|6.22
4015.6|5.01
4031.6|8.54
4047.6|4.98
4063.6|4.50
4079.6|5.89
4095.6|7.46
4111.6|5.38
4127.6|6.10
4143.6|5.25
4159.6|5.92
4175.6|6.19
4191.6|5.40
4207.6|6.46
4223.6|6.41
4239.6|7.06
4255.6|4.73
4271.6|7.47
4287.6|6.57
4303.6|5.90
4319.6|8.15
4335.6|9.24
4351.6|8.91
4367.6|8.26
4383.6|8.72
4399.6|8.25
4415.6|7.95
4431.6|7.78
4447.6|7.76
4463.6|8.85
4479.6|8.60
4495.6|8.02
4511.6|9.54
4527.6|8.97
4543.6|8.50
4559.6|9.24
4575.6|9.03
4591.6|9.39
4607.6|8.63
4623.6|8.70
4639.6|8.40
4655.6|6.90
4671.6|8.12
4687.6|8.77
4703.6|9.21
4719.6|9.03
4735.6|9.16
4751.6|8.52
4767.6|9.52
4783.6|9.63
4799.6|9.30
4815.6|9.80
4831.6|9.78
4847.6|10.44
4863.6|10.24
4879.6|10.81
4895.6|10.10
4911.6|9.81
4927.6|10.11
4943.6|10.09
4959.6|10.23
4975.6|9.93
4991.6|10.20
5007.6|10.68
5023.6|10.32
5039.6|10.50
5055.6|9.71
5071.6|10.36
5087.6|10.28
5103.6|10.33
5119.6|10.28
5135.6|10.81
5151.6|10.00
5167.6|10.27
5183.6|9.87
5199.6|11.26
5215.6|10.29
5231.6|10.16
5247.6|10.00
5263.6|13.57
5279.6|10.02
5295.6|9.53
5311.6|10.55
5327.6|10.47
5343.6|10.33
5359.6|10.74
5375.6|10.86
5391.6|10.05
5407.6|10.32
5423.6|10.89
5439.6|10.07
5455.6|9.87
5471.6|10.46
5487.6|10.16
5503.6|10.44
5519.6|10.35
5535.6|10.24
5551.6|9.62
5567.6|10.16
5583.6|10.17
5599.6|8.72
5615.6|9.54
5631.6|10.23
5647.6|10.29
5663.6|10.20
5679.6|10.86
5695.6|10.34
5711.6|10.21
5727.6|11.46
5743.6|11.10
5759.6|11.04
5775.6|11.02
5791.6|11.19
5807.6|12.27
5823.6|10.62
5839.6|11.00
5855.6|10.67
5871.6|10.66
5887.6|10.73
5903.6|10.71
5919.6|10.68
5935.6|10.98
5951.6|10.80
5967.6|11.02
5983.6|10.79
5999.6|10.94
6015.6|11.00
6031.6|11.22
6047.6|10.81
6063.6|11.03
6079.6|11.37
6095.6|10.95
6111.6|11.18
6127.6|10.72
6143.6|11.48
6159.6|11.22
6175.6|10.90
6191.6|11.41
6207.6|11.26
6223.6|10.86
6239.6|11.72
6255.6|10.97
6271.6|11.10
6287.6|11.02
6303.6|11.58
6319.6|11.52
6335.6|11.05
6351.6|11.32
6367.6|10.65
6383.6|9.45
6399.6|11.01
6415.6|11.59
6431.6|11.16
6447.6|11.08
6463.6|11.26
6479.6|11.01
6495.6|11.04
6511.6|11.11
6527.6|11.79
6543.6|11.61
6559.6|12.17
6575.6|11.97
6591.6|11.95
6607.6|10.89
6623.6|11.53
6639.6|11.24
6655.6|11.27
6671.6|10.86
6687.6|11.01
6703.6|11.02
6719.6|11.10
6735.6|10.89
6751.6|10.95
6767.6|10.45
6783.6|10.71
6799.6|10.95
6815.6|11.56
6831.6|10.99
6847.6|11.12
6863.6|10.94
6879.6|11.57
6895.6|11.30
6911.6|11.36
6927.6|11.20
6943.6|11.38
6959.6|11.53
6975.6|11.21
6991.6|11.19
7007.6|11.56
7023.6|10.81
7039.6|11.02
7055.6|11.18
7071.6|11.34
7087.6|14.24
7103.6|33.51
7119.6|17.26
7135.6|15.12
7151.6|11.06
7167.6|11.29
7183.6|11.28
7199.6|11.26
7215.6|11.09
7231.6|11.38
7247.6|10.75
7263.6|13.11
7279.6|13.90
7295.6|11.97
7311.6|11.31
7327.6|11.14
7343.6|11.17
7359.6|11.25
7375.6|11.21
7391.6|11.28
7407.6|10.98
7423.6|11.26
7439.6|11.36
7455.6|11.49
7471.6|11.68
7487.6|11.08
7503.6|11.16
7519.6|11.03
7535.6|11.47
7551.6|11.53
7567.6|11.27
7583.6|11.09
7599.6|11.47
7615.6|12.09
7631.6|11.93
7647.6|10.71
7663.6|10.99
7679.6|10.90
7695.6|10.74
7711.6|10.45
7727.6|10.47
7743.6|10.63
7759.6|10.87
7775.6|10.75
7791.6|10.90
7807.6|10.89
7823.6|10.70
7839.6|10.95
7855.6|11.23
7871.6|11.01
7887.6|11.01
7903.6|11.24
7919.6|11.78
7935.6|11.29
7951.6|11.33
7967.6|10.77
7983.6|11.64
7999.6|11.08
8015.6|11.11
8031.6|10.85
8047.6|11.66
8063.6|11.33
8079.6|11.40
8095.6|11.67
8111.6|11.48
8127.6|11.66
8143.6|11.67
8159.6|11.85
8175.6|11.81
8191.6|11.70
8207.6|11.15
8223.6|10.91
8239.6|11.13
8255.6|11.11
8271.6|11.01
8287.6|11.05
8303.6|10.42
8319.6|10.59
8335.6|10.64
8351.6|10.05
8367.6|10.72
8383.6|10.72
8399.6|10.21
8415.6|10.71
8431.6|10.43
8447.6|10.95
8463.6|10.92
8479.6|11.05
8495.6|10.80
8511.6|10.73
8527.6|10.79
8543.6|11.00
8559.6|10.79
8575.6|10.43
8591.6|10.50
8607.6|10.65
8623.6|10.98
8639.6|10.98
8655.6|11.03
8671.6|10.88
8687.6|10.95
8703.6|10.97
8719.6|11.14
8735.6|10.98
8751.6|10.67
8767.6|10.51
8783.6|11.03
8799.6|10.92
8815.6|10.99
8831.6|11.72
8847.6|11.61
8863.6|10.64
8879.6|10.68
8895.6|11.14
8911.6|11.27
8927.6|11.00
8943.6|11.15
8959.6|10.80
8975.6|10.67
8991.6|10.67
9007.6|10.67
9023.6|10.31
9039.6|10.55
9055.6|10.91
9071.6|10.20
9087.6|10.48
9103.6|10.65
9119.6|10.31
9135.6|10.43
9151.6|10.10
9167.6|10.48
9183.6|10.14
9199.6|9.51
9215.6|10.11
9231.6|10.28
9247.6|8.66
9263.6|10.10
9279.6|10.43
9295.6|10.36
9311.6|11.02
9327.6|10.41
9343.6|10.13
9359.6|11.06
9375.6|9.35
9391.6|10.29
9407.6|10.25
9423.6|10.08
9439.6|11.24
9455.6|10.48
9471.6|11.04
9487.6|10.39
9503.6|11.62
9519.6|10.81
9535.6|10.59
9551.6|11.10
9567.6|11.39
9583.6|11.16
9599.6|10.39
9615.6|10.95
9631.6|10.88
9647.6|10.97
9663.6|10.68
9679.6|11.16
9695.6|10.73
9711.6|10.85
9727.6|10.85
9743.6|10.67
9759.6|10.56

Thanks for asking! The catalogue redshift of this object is 0.08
